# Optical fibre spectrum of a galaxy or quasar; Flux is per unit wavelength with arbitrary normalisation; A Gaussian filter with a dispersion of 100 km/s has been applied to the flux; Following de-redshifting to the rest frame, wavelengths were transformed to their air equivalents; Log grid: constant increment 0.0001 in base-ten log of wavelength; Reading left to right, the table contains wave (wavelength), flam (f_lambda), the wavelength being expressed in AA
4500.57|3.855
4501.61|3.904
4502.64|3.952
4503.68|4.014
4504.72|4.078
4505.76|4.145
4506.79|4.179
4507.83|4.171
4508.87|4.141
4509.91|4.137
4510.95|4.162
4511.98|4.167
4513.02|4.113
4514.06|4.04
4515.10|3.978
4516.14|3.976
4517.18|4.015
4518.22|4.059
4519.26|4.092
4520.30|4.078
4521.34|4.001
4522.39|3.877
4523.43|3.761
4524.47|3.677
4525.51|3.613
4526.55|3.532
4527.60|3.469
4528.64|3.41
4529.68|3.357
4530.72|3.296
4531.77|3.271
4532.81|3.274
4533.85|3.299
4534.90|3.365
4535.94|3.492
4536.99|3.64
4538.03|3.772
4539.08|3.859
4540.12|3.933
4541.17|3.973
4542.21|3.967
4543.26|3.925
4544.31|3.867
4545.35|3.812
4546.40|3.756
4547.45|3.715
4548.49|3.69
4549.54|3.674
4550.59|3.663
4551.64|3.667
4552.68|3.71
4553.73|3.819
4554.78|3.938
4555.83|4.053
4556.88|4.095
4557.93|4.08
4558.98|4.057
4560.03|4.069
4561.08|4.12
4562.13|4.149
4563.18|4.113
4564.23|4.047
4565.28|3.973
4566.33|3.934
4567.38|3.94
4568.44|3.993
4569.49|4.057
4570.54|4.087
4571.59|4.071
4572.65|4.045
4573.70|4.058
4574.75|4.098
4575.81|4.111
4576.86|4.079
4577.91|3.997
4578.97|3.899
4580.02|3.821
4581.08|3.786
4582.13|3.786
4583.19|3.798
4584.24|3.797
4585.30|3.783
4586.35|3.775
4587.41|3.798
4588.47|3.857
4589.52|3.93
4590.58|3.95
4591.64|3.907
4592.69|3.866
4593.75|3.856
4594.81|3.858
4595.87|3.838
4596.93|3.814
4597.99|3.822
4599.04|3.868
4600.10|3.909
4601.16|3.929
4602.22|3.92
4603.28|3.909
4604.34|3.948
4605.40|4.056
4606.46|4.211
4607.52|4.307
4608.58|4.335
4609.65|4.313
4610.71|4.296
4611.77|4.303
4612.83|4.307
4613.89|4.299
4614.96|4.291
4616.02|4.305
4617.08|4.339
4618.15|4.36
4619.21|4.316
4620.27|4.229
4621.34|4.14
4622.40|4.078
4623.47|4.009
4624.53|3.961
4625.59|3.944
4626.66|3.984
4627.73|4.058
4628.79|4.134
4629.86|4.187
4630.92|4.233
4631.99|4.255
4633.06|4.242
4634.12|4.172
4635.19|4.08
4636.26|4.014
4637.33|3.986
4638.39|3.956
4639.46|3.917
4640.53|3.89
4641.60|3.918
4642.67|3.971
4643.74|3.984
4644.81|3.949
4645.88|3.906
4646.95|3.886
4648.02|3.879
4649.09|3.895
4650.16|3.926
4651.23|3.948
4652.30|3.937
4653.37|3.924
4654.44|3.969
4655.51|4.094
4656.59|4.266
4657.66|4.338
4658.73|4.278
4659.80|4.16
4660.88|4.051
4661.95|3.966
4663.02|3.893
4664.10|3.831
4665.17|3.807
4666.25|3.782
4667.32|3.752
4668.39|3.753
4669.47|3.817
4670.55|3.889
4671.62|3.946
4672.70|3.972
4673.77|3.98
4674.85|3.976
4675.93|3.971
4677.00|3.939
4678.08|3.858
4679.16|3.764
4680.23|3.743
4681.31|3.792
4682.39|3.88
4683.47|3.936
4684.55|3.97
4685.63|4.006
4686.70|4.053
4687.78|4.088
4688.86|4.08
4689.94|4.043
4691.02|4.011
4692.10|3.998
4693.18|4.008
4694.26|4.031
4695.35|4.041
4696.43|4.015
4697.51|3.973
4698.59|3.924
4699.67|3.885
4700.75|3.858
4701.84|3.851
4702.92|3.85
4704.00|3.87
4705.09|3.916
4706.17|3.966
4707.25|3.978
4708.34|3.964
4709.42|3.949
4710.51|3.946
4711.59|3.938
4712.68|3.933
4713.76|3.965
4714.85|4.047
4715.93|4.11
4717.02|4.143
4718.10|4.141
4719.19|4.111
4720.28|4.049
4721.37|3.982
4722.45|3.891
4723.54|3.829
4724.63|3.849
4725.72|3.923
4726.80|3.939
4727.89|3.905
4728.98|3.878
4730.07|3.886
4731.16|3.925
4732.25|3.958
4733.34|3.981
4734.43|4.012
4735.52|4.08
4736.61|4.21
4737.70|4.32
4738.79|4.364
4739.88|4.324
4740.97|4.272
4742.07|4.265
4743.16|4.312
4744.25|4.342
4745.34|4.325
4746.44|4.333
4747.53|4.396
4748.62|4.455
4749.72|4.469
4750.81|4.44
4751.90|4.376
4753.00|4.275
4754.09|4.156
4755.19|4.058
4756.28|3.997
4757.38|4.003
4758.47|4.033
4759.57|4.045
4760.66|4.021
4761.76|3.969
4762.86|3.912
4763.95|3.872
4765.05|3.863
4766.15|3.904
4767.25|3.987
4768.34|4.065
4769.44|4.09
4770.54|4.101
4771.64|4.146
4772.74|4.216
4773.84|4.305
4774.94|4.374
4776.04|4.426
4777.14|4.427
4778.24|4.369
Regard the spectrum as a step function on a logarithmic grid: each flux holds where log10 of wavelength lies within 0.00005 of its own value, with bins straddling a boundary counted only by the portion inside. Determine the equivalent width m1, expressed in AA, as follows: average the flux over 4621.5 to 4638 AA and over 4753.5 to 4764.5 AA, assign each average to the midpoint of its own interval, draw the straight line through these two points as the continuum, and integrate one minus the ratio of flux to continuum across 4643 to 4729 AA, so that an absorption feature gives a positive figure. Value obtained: 2.1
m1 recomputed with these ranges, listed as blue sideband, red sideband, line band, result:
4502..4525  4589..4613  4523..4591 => 3.4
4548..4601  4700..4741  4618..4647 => -0.8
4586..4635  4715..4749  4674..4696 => 0.7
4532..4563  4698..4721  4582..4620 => -1.7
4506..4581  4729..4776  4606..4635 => -1.7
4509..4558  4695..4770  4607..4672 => -2.2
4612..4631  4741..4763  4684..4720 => 1.8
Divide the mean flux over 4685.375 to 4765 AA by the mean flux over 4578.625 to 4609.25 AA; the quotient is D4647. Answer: 1.0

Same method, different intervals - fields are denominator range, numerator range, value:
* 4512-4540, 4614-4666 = 1.09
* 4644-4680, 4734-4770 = 1.06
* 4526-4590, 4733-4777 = 1.09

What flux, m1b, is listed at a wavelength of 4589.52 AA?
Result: 3.93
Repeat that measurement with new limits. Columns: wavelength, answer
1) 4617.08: 4.339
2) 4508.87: 4.141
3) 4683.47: 3.936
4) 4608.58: 4.335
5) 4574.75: 4.098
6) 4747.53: 4.396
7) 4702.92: 3.85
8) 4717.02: 4.143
